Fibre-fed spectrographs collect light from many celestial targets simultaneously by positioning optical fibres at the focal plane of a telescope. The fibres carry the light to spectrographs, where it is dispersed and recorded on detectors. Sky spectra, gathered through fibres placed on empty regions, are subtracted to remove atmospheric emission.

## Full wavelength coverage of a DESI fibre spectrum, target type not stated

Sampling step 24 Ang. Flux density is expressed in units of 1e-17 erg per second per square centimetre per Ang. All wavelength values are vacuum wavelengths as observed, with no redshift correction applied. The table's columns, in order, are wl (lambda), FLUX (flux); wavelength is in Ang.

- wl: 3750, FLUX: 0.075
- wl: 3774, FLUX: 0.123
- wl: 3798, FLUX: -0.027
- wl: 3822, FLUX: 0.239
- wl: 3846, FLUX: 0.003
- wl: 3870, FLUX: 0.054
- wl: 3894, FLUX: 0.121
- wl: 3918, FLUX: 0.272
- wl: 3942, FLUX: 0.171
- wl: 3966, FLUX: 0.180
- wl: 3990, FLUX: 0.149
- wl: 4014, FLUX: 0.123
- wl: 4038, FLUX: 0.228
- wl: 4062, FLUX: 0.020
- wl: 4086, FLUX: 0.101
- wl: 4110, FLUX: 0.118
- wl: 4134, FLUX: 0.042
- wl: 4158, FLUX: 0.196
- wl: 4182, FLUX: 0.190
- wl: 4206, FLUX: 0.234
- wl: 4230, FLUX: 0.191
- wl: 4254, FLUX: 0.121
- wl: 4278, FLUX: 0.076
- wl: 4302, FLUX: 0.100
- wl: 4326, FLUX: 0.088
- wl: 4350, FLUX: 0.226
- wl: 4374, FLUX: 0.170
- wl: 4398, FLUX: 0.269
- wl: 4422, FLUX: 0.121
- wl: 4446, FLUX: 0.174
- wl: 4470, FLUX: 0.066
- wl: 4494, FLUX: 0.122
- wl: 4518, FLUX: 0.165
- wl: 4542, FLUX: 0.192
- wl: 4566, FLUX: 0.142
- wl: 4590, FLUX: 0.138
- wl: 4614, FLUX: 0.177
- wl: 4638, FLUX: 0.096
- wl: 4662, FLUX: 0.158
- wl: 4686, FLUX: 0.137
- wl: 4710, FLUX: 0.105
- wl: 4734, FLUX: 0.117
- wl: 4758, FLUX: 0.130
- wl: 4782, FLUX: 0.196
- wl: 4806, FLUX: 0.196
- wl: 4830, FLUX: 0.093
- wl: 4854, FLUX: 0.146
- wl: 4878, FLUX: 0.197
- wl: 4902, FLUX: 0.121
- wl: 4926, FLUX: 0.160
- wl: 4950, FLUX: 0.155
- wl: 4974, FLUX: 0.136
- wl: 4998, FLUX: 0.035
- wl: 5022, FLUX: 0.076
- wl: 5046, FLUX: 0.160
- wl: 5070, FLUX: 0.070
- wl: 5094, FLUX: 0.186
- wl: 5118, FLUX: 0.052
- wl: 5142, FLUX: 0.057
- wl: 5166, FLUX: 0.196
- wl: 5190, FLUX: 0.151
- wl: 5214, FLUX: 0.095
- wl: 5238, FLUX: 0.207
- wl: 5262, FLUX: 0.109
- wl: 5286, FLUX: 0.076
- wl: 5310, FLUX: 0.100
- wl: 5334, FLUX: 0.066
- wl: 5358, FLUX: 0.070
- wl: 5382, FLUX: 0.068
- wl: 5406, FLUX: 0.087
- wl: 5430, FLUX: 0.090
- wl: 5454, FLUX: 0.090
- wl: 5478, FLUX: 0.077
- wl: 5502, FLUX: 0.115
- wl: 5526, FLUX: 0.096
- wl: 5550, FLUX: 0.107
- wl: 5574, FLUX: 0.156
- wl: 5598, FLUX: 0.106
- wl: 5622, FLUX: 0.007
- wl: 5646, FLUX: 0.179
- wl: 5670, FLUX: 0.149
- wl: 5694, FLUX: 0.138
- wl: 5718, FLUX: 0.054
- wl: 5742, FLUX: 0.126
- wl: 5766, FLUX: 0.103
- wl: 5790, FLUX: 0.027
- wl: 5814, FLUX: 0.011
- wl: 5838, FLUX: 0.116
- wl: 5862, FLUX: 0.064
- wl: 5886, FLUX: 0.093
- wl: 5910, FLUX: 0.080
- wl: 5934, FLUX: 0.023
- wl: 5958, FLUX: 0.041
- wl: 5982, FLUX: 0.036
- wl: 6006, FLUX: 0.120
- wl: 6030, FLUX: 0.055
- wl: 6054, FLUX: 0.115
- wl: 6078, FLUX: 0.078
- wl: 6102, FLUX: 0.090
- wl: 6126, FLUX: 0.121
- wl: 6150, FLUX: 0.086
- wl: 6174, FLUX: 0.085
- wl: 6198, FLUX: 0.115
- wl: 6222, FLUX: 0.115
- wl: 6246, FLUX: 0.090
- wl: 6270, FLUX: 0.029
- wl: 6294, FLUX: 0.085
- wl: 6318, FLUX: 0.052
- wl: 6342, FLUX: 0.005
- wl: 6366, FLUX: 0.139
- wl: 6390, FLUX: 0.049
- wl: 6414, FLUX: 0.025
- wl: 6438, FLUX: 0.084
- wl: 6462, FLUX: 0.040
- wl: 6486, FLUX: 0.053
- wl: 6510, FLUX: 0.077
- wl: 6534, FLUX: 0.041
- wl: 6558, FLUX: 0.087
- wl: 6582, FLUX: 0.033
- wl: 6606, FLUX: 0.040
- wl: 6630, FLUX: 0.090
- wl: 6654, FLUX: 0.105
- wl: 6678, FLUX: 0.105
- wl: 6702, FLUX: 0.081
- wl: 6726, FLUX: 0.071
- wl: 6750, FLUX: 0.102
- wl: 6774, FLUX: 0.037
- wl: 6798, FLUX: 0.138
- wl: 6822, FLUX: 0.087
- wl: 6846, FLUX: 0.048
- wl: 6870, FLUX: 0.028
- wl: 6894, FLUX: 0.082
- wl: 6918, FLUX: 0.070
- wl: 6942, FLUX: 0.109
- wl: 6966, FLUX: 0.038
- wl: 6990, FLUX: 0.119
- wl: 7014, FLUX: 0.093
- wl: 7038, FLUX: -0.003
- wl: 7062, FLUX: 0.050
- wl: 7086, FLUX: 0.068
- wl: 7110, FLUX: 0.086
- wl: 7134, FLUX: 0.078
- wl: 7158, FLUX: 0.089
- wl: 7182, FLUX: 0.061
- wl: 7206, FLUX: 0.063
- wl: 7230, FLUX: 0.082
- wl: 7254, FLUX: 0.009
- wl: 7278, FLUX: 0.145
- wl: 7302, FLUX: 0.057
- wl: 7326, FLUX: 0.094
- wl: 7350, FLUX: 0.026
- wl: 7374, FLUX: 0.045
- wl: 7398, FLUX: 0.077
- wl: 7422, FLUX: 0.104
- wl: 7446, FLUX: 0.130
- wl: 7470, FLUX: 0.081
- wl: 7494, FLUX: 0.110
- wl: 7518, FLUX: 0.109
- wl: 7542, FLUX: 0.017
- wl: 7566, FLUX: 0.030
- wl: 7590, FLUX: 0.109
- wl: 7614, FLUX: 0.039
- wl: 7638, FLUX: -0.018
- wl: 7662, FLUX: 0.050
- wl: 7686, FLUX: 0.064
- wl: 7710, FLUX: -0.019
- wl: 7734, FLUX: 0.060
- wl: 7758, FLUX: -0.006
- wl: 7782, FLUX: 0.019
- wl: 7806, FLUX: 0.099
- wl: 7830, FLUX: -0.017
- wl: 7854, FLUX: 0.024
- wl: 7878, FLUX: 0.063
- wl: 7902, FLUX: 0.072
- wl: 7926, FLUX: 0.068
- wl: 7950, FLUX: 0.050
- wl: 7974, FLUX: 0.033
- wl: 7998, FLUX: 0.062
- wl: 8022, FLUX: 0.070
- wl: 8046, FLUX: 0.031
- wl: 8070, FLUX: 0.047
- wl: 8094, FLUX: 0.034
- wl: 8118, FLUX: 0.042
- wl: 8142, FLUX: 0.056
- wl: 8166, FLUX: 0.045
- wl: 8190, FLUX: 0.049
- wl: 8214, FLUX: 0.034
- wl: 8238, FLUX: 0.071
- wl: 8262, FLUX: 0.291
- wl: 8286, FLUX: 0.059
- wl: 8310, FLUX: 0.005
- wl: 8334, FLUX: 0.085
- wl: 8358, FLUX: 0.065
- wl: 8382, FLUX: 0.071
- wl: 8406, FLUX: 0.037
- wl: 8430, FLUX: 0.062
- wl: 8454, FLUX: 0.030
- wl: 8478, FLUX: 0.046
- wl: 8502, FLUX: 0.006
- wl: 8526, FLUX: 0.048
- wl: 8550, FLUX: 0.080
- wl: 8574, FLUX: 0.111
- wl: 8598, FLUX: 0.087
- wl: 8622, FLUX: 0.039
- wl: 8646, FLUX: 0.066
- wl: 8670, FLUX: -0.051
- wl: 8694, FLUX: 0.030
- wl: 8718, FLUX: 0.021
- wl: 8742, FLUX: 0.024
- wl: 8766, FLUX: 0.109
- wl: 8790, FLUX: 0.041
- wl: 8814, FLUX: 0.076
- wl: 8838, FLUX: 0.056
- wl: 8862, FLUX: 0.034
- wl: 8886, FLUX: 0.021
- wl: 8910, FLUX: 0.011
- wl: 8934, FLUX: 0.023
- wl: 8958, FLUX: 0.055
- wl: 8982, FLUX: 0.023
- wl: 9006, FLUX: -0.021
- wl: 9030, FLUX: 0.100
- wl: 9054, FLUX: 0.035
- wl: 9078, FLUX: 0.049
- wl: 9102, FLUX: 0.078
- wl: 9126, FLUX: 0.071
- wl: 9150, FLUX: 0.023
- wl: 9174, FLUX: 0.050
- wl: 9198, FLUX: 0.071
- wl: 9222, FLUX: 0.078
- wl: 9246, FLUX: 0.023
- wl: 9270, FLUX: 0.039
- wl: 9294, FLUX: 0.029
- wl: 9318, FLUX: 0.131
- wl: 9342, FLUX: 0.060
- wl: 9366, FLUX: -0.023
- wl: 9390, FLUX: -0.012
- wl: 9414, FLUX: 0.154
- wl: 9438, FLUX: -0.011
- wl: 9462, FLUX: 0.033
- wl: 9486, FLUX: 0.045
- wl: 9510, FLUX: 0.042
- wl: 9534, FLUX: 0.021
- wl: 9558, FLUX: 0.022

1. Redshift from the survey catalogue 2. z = 1.22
